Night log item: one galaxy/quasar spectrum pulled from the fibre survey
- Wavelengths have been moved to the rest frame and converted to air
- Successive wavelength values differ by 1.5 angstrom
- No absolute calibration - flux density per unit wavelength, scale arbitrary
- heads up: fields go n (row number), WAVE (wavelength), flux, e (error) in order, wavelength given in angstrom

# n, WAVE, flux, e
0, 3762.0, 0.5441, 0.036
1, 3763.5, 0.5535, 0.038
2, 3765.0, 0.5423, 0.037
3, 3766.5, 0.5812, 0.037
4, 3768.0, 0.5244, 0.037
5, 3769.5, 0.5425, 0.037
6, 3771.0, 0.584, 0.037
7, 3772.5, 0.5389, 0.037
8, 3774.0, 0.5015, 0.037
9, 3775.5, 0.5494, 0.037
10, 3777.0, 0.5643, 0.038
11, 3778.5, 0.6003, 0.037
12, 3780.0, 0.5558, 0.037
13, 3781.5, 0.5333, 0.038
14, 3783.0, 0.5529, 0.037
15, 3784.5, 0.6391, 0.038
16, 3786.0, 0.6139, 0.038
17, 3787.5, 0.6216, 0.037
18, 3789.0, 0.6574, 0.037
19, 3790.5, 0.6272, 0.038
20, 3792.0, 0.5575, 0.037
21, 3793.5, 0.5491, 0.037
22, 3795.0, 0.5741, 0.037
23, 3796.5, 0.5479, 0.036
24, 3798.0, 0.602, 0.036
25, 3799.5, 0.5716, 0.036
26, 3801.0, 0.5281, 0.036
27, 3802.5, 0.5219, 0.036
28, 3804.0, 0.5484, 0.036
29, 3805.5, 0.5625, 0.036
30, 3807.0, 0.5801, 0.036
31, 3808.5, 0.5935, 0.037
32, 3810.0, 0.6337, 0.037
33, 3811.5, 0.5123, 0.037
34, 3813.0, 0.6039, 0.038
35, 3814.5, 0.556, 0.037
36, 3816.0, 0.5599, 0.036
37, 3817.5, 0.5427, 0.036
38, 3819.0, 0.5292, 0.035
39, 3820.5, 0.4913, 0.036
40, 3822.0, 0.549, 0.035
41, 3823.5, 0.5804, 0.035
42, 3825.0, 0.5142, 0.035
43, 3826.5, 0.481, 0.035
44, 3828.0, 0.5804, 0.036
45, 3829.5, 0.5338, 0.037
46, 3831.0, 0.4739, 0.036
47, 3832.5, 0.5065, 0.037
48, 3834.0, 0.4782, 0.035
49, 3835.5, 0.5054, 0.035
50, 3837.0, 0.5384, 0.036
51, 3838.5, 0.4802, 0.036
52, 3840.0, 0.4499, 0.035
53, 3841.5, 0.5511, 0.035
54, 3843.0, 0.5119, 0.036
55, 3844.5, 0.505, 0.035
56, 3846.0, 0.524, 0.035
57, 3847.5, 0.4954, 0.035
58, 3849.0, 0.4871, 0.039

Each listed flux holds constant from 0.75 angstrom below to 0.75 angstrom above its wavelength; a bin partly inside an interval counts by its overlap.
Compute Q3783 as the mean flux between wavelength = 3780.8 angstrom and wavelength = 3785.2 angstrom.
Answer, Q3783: 0.575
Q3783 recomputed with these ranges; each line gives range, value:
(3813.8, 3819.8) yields 0.546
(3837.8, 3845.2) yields 0.5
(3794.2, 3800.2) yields 0.574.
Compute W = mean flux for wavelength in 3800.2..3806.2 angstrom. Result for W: 0.54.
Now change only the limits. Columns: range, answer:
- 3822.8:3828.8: 0.539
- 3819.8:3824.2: 0.54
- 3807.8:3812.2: 0.58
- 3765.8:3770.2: 0.549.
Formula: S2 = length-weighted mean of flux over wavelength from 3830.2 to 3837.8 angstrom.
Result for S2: 0.501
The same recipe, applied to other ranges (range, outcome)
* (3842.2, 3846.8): 0.514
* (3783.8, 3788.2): 0.625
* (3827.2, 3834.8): 0.514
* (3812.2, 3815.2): 0.579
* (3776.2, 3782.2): 0.564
